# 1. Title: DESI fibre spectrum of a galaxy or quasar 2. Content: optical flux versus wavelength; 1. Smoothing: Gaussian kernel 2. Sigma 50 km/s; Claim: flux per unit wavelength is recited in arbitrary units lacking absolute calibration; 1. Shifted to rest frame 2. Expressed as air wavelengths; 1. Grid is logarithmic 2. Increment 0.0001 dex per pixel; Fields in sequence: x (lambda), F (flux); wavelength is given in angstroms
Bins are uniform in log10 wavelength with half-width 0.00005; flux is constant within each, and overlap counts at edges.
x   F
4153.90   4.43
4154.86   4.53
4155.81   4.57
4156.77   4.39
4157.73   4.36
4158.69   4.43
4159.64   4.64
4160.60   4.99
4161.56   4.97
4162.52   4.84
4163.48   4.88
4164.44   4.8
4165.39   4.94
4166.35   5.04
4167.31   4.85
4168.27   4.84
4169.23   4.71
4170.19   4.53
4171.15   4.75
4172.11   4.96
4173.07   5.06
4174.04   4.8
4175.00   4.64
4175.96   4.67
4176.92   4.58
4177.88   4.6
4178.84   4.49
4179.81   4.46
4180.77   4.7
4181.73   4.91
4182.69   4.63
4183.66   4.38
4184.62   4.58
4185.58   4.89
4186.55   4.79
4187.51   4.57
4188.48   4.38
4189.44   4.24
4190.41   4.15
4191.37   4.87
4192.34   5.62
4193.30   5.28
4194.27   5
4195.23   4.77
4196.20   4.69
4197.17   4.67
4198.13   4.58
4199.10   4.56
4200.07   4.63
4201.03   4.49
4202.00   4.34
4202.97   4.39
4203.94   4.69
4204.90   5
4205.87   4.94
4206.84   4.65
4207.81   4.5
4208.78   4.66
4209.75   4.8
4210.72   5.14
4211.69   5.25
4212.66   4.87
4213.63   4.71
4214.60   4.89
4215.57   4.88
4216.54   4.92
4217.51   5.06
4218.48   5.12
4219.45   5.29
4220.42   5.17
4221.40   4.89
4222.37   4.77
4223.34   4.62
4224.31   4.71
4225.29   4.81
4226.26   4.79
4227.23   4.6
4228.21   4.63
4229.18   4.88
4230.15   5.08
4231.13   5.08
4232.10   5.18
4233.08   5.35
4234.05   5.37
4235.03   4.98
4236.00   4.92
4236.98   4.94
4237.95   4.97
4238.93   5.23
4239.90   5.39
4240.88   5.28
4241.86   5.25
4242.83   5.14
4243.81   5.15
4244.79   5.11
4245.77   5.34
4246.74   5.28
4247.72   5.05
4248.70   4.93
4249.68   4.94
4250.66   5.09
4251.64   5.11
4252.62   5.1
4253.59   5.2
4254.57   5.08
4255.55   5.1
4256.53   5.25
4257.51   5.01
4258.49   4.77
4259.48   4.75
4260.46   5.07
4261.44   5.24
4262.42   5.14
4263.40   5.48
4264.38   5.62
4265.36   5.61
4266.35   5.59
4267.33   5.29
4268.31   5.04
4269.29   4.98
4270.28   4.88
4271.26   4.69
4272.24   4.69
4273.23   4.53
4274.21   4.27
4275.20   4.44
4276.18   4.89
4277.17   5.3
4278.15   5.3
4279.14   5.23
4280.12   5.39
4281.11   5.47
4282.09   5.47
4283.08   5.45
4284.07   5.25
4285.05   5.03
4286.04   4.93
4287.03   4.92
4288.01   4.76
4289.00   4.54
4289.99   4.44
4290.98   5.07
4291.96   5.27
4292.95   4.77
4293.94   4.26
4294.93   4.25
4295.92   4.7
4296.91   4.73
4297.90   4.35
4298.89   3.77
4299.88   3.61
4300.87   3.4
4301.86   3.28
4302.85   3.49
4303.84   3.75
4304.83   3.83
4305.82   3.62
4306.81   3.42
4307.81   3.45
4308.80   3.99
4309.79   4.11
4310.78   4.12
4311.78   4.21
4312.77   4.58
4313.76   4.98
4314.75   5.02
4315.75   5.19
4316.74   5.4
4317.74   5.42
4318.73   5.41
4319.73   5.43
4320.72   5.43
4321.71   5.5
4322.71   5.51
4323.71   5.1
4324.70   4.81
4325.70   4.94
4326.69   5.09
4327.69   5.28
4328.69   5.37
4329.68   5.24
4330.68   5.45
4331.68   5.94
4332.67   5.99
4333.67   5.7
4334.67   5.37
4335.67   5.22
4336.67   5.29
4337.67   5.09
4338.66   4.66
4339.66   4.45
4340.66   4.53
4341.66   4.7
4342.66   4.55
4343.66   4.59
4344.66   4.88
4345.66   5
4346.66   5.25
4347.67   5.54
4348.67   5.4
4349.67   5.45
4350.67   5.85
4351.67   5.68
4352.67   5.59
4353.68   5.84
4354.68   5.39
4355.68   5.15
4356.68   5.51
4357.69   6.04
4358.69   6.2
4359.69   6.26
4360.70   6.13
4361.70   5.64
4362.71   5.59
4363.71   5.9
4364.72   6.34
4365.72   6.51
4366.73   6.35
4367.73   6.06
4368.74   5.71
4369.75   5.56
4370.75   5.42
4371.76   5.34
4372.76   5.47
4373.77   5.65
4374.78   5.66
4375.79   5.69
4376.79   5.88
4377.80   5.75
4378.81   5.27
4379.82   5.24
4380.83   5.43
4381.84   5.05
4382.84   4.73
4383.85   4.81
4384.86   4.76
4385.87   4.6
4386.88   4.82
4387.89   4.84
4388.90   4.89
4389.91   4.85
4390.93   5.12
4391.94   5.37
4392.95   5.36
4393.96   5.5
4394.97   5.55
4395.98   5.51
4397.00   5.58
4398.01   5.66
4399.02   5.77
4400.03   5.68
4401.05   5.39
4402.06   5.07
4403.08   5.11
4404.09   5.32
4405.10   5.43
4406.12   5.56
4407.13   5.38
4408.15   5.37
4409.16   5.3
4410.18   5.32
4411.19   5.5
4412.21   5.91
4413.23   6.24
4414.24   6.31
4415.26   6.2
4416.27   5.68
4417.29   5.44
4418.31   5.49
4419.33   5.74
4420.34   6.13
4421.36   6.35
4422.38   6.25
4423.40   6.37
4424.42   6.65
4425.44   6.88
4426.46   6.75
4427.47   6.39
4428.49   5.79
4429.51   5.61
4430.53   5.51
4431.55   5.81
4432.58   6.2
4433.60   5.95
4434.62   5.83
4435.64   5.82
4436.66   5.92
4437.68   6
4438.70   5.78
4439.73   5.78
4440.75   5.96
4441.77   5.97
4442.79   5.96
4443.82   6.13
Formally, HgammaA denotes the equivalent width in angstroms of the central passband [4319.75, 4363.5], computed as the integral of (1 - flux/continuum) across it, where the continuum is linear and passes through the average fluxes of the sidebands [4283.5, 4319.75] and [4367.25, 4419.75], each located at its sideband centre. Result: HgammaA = -4.4 angstroms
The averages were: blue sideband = 4.44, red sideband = 5.43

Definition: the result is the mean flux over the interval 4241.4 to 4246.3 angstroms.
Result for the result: 5.21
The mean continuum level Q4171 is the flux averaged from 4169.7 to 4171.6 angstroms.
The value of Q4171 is 4.64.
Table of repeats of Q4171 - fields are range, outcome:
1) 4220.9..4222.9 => 4.82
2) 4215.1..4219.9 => 5.06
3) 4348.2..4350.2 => 5.44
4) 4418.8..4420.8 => 5.94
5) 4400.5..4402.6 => 5.21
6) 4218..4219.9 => 5.21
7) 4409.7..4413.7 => 5.74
